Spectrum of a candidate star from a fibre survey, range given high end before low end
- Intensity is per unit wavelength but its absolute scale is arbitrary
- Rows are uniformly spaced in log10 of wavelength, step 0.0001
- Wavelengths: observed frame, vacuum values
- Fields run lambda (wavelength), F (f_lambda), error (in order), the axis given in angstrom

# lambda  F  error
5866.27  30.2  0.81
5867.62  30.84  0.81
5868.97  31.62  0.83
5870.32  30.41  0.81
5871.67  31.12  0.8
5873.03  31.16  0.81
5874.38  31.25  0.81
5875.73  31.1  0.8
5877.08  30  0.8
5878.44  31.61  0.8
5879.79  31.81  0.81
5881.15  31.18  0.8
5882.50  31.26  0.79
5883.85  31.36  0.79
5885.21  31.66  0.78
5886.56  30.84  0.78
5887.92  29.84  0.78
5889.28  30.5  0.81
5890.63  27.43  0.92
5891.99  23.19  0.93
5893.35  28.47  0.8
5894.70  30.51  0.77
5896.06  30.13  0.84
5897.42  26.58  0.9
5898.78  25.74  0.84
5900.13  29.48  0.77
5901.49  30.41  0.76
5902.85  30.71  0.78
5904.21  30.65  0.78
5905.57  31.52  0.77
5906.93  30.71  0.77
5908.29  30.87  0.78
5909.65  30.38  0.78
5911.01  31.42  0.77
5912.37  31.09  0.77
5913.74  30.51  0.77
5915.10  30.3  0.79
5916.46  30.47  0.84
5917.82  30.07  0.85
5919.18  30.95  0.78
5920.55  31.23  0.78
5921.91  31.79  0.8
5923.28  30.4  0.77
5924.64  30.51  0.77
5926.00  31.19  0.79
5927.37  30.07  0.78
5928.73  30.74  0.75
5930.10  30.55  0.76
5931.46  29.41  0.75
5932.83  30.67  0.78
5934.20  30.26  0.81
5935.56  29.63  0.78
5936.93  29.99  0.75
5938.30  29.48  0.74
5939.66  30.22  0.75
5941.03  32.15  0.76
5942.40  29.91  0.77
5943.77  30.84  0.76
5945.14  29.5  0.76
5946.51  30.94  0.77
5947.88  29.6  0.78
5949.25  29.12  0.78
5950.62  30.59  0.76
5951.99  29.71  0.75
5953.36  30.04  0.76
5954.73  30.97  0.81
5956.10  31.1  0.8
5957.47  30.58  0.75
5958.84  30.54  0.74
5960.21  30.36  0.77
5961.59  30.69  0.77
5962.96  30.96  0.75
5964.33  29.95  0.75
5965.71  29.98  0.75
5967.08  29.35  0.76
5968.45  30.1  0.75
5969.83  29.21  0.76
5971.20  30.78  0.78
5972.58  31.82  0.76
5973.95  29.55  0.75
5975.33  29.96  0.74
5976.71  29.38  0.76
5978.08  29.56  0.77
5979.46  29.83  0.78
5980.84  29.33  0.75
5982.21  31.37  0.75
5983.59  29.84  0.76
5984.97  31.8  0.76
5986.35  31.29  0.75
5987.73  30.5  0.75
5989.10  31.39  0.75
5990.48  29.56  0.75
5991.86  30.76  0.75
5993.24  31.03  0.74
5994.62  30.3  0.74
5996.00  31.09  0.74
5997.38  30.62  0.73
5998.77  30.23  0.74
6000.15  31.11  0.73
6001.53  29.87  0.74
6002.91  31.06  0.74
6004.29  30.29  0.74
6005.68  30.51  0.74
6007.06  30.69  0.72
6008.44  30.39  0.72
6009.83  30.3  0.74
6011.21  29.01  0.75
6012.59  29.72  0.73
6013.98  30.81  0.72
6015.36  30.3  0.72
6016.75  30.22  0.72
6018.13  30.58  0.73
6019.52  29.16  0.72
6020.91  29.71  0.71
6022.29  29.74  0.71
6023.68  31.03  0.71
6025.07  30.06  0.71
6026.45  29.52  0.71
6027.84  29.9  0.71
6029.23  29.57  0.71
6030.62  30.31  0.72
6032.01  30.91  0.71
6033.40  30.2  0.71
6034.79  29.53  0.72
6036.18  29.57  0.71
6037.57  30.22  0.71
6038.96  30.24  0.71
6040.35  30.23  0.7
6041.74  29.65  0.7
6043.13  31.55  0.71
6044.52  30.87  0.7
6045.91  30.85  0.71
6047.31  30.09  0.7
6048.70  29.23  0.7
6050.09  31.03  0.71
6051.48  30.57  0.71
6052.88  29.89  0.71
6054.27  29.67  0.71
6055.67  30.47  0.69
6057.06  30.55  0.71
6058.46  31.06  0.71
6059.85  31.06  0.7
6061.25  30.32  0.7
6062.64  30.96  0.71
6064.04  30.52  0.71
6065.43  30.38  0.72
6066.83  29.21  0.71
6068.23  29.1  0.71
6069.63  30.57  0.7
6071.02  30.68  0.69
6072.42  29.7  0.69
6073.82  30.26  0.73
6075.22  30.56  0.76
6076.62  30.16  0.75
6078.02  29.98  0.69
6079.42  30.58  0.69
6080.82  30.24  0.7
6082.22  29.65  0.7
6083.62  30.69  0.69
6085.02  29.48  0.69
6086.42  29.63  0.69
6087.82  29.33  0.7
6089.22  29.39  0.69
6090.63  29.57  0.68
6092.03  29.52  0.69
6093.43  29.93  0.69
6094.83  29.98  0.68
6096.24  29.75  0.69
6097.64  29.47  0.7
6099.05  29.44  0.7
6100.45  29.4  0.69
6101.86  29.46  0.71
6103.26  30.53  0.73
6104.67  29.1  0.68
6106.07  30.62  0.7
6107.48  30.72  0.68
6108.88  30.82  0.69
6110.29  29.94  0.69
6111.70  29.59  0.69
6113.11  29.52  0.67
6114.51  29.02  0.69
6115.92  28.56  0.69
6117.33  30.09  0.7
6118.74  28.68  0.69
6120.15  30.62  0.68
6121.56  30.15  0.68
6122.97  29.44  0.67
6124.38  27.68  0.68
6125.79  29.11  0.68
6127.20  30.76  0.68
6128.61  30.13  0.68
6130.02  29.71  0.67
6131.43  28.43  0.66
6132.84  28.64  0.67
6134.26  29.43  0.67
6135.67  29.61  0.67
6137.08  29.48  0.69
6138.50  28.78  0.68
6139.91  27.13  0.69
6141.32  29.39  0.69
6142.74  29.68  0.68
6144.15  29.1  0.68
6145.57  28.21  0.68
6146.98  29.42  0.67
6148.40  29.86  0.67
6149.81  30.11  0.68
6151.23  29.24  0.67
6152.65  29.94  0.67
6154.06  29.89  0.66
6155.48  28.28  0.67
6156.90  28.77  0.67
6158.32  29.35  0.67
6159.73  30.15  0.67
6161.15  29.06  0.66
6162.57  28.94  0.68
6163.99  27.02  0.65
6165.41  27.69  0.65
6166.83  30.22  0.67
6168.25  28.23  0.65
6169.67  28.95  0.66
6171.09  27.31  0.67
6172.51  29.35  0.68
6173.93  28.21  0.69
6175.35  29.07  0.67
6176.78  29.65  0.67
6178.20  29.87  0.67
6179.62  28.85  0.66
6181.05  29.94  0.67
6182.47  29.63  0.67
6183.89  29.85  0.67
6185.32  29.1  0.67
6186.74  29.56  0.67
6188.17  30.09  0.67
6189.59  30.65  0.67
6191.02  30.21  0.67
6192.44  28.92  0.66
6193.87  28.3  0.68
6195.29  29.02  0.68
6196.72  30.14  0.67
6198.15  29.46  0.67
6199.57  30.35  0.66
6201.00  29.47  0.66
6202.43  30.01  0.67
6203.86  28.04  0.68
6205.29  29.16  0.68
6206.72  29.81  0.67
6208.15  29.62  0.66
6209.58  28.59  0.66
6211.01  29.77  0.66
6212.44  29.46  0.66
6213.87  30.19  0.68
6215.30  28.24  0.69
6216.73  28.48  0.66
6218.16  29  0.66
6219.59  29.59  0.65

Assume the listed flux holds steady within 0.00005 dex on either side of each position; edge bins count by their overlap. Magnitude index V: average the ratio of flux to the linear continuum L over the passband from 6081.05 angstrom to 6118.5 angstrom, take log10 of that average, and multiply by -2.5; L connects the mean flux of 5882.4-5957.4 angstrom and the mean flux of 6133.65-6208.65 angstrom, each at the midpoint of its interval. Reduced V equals -0.009 mag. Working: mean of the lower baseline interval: 30.1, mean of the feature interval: 29.7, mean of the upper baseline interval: 29.2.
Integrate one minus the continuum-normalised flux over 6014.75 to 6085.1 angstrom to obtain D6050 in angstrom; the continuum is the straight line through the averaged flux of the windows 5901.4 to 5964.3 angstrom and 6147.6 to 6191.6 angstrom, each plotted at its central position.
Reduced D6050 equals -0.8 angstrom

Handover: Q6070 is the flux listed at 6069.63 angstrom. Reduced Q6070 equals 30.57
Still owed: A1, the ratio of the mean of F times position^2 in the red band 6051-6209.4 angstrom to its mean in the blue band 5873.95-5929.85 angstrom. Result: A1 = 1.05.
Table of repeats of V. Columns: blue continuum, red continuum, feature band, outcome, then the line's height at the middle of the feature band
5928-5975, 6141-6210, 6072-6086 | -0.02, 29.7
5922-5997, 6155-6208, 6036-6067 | -0.02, 29.9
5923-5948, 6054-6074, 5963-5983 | 0.01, 30.3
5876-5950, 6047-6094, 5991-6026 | -0.01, 30.1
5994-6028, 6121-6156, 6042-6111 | -0.01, 29.7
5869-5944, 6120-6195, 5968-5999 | -0.02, 30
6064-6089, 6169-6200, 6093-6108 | 0.00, 29.9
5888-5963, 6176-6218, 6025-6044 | -0.01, 29.8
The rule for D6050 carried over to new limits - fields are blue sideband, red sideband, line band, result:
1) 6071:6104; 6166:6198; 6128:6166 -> 0.6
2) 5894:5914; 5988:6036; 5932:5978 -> -0.1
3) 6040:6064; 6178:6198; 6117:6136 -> 0.3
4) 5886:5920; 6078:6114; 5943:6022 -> -1.4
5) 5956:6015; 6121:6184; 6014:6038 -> 0.0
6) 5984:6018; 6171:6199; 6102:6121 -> 0.0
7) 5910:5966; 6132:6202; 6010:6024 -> 0.0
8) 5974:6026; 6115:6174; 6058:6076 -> -0.3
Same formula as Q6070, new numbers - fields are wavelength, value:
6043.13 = 31.55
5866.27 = 30.2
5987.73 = 30.5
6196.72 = 30.14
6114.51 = 29.02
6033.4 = 30.2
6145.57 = 28.21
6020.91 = 29.71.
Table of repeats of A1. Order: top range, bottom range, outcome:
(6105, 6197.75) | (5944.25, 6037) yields 1.02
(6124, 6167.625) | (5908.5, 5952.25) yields 1.03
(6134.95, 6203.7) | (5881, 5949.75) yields 1.06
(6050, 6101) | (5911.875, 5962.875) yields 1.03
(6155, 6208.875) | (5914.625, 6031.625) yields 1.03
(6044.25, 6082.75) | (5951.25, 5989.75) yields 1.03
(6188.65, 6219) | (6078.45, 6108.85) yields 1.02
